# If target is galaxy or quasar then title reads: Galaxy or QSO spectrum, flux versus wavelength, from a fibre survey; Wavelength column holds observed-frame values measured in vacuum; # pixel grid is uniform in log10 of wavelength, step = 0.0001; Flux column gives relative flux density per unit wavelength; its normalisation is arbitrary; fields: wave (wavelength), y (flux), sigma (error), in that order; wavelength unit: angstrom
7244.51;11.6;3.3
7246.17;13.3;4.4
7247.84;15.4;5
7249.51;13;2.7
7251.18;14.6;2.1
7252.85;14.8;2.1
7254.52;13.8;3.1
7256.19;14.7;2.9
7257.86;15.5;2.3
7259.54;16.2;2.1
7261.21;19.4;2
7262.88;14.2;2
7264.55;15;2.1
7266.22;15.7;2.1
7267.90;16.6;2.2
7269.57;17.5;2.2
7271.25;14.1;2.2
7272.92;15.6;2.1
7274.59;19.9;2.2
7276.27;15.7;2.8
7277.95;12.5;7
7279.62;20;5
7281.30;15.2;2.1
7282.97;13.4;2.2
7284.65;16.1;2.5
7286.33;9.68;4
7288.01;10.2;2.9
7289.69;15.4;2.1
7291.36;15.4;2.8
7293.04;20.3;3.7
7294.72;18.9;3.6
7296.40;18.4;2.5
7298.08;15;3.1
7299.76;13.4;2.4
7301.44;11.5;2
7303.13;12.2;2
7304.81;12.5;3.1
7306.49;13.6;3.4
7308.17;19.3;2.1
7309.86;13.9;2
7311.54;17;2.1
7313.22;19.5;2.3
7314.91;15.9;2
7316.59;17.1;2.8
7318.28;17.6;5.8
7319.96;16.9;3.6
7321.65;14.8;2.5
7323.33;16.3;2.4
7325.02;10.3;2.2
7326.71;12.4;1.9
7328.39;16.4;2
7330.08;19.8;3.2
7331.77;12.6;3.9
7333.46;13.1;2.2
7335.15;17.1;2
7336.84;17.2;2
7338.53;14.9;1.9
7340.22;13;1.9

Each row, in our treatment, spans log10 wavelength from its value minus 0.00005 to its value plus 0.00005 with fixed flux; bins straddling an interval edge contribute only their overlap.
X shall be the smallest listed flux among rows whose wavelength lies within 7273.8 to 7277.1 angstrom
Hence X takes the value 15.7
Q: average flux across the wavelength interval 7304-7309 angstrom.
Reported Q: 15.2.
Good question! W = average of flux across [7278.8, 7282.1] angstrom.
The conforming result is 17.6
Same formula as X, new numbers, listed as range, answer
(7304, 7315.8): 12.5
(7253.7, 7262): 13.8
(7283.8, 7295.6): 9.68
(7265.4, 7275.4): 14.1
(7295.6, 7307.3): 11.5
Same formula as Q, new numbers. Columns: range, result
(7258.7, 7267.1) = 16.1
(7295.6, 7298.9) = 16.7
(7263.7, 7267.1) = 15.4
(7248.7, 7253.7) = 14.1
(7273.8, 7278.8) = 16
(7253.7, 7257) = 14.3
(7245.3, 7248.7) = 14.3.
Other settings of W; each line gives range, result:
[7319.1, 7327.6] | 14.2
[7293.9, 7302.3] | 15.4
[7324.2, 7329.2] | 13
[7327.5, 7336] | 15.8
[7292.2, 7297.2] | 19.2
